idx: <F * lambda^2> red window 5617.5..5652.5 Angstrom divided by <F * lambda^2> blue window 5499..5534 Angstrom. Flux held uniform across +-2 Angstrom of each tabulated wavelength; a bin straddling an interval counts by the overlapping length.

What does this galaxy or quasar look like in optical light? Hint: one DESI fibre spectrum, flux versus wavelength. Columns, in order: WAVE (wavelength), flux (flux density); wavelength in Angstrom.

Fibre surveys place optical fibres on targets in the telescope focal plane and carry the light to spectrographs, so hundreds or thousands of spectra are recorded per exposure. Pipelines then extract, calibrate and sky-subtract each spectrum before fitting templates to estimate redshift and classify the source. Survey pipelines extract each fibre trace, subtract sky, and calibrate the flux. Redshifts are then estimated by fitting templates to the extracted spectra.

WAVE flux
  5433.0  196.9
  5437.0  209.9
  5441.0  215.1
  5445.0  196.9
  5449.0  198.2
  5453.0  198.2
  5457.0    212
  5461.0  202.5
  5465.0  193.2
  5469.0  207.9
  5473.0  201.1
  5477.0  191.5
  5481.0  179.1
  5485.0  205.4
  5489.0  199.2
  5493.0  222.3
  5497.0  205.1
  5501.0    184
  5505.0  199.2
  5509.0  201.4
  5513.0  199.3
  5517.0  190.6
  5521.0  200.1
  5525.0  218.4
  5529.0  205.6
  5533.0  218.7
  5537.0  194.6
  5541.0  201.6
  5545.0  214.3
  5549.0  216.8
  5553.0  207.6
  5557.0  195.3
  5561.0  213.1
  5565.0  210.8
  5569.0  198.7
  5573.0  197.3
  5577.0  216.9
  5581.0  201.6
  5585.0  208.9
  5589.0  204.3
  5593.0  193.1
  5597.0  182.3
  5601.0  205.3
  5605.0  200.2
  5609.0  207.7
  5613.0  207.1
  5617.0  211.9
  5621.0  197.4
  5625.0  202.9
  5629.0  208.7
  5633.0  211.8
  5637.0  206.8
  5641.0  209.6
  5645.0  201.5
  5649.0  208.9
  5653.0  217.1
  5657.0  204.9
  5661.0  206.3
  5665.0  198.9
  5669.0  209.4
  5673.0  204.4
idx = 1.07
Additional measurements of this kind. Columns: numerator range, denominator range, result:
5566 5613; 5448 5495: 1.05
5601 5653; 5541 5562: 1.02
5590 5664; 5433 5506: 1.08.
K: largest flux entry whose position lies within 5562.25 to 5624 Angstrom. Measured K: 216.9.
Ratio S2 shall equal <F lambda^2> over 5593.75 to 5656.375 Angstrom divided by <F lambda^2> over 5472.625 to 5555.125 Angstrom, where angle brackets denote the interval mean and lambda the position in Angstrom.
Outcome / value 1.1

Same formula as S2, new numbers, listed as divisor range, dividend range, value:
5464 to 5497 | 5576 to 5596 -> 1.05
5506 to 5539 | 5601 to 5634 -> 1.05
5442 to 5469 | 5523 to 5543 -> 1.06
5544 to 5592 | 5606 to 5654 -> 1.03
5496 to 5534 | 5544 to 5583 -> 1.04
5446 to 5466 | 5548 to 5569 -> 1.07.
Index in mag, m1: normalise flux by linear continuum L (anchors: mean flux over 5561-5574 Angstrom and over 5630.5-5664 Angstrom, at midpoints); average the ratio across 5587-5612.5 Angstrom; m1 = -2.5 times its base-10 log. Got 0.04 mag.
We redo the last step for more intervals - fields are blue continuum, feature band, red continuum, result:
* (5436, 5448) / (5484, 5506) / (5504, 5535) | 0.01 mag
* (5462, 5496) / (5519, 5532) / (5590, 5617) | -0.05 mag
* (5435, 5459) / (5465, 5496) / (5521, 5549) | 0.03 mag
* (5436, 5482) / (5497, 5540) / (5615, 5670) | 0.01 mag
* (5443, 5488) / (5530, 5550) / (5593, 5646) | -0.04 mag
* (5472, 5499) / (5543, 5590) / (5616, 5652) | -0.02 mag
